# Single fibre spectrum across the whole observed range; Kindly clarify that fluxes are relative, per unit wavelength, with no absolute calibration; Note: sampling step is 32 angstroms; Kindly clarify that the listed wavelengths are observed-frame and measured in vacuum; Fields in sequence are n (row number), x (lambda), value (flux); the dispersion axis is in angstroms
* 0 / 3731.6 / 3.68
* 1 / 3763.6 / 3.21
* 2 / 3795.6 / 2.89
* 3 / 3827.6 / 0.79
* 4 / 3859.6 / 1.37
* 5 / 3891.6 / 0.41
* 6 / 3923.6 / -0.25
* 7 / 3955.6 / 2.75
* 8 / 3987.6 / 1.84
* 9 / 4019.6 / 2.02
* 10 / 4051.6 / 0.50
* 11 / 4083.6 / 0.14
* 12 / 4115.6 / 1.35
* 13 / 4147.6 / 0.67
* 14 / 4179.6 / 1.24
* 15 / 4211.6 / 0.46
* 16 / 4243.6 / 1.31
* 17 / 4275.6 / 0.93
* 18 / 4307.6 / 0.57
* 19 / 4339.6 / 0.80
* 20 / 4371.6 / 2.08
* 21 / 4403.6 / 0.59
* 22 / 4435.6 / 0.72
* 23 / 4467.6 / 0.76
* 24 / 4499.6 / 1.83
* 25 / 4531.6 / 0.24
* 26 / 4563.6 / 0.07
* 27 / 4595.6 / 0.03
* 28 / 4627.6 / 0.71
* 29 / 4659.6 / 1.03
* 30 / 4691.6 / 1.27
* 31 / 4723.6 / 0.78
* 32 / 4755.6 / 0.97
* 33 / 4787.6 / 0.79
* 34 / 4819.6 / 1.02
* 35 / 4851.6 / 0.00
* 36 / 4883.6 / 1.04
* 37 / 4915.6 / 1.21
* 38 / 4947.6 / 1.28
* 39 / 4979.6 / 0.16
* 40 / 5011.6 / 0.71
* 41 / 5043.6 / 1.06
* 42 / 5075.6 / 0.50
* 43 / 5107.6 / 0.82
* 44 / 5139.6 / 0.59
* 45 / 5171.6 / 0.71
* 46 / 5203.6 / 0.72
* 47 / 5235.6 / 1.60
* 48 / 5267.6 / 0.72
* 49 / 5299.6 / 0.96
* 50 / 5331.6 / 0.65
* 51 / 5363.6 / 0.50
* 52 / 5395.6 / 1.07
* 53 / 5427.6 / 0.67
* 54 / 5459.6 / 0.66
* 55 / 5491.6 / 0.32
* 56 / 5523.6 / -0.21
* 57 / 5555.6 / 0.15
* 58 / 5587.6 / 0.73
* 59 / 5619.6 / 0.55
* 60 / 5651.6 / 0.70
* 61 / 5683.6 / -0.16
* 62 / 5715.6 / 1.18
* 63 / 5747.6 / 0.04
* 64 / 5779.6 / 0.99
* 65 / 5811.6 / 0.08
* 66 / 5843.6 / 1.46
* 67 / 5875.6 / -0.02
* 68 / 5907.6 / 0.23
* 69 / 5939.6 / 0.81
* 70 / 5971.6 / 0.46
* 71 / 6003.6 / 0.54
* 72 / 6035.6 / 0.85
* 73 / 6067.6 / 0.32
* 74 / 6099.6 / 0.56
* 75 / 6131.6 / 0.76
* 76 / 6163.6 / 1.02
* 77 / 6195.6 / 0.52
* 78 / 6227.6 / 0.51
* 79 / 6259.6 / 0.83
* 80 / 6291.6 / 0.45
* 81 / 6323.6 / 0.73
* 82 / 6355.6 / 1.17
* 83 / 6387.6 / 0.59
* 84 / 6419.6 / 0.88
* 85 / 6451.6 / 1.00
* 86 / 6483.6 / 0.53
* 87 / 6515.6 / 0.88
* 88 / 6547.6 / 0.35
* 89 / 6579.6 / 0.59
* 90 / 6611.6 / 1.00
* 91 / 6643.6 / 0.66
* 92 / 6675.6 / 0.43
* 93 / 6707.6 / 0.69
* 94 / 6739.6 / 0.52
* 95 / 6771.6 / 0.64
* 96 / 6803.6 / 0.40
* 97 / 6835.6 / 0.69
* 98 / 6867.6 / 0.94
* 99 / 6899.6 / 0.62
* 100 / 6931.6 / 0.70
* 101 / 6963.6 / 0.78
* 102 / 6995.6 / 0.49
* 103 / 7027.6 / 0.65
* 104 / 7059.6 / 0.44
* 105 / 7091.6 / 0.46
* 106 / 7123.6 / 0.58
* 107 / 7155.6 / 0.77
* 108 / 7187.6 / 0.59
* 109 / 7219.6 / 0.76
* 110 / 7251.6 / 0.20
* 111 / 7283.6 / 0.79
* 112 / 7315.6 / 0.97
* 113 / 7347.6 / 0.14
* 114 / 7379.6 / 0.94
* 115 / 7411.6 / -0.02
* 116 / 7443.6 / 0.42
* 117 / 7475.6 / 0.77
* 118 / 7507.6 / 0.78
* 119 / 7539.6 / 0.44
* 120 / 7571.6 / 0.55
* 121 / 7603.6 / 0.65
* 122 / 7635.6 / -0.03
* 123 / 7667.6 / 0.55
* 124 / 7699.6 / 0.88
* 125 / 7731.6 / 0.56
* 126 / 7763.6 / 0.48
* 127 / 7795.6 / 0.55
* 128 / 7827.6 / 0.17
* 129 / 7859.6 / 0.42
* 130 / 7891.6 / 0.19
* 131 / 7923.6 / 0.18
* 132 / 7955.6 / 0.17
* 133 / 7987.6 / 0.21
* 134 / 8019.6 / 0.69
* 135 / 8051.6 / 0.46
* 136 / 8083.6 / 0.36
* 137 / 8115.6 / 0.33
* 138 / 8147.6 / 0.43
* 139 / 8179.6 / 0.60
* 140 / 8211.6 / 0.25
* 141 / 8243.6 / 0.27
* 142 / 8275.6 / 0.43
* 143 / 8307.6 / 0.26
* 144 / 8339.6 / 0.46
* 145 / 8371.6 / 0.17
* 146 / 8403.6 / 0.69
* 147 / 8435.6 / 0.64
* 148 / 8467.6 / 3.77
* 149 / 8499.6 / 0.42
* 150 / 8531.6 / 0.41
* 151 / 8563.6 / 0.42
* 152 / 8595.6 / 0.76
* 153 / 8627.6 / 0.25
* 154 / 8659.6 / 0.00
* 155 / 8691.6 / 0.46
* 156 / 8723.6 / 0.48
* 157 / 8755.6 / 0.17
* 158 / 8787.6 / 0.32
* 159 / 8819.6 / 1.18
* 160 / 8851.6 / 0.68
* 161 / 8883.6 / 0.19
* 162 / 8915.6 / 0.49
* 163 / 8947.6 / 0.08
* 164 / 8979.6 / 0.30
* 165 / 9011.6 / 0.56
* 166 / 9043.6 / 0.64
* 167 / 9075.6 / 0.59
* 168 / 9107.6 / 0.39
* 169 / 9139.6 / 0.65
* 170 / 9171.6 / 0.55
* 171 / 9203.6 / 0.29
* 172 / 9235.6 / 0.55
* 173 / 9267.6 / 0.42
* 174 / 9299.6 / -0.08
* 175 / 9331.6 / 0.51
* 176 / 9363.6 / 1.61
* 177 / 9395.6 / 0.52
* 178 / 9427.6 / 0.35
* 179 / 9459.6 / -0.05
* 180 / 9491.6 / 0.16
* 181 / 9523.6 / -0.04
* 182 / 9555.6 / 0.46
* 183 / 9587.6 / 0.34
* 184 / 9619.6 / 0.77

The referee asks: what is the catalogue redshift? 1.270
